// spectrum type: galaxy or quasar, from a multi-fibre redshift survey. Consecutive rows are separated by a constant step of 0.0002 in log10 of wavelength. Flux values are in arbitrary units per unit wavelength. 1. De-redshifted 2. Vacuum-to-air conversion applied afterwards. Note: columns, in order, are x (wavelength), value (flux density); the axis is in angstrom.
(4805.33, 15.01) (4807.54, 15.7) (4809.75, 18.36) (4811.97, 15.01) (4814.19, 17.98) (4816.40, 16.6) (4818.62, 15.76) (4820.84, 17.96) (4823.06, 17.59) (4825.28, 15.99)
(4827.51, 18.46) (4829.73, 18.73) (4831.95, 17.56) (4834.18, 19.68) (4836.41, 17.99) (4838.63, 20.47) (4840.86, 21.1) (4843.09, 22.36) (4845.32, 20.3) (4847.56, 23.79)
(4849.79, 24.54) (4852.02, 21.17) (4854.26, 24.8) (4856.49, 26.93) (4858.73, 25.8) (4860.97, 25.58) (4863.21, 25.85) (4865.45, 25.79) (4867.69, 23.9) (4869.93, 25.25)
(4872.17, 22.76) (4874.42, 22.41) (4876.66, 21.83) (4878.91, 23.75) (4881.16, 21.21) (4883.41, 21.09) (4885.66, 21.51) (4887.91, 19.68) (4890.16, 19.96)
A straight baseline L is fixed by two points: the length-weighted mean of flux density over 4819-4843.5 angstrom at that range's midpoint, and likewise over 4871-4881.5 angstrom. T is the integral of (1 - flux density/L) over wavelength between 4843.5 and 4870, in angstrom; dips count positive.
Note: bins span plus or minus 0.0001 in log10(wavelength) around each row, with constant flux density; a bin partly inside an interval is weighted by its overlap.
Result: -4.48 angstrom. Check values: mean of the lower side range 18.7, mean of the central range 24.4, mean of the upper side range 22.5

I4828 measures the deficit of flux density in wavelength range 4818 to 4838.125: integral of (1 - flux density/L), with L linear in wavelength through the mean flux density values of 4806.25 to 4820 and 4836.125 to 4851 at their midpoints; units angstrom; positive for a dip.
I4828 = 1.3 angstrom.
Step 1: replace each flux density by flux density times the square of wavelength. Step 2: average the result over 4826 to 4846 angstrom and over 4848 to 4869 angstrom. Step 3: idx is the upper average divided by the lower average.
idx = 1.3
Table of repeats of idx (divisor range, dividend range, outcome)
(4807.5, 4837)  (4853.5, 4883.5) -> 1.41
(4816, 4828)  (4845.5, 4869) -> 1.47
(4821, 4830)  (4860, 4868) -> 1.47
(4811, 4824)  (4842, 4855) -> 1.37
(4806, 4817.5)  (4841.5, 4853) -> 1.36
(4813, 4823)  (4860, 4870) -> 1.51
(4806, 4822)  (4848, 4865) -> 1.52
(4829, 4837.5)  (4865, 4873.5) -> 1.33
